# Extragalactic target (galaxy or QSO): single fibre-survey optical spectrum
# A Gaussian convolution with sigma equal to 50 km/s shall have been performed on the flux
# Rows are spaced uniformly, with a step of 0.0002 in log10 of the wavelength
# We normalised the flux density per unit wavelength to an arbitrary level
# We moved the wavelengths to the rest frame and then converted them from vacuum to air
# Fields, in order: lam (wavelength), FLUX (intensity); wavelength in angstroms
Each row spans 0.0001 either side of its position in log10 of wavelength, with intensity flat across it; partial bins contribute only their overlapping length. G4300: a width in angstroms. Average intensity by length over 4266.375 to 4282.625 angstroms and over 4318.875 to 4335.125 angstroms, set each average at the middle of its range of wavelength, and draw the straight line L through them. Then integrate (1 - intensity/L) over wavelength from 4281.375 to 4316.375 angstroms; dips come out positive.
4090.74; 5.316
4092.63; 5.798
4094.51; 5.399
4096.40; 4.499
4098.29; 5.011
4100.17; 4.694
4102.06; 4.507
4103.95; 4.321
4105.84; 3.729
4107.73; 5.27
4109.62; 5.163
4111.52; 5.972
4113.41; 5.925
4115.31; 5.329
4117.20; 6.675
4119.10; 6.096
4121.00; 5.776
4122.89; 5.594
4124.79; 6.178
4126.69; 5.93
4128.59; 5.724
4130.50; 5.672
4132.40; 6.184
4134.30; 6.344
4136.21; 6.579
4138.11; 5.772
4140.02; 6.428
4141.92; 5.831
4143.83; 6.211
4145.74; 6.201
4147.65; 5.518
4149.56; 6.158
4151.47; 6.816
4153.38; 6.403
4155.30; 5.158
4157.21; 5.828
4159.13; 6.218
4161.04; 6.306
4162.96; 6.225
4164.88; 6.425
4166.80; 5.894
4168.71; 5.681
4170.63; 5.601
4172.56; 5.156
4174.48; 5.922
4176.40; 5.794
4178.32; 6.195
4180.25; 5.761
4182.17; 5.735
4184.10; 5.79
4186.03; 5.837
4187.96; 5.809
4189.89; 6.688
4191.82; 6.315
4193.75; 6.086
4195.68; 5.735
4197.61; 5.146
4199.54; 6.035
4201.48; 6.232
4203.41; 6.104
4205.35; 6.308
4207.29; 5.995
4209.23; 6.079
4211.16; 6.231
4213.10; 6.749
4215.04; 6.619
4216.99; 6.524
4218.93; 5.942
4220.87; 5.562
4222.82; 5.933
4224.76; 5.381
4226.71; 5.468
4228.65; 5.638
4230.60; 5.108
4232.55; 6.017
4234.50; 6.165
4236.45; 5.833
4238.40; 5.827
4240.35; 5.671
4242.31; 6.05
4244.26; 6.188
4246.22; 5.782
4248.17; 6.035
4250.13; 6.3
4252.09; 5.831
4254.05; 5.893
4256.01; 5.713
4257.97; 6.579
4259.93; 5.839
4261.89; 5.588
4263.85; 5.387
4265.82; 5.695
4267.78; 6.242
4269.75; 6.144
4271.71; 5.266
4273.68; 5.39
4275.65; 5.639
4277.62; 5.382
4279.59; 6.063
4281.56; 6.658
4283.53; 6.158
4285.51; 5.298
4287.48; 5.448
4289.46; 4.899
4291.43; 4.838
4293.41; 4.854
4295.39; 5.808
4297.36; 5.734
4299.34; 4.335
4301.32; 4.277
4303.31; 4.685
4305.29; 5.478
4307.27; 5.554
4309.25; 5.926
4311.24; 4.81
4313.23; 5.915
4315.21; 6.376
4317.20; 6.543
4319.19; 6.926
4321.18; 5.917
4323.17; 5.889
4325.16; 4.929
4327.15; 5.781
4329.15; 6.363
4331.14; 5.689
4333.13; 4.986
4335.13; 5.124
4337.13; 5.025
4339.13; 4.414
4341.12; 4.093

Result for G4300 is 2.5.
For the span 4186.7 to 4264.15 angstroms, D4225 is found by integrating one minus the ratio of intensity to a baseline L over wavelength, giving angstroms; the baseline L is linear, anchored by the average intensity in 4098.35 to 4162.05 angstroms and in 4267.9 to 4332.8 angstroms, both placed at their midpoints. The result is -4.0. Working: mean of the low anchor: 5.76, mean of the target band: 5.96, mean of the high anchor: 5.6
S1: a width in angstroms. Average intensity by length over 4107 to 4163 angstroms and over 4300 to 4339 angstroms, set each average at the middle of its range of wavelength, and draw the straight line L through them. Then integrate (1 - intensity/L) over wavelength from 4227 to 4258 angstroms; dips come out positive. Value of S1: -0.8 angstroms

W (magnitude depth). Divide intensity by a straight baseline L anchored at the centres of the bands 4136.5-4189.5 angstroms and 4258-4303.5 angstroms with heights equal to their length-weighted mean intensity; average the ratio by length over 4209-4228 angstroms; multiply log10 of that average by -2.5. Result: -0.05 mag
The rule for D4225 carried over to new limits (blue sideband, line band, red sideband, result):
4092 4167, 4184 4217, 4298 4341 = -2.9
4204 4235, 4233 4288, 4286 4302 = -4.0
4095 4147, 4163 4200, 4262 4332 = -1.8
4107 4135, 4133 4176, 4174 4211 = -0.8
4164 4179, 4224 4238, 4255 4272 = 0.4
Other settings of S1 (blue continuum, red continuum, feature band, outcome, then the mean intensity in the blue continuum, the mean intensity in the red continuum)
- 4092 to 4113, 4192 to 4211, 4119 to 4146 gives -3.9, 4.96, 6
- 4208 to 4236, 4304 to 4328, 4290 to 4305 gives 2.3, 5.96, 5.82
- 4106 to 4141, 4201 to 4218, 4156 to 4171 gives 0.1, 5.87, 6.32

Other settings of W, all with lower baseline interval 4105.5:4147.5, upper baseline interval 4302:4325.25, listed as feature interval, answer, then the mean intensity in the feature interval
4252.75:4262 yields -0.03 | 5.95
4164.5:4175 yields 0.02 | 5.74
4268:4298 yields 0.04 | 5.59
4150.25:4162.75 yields -0.05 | 6.13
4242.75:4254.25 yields -0.04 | 6.01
